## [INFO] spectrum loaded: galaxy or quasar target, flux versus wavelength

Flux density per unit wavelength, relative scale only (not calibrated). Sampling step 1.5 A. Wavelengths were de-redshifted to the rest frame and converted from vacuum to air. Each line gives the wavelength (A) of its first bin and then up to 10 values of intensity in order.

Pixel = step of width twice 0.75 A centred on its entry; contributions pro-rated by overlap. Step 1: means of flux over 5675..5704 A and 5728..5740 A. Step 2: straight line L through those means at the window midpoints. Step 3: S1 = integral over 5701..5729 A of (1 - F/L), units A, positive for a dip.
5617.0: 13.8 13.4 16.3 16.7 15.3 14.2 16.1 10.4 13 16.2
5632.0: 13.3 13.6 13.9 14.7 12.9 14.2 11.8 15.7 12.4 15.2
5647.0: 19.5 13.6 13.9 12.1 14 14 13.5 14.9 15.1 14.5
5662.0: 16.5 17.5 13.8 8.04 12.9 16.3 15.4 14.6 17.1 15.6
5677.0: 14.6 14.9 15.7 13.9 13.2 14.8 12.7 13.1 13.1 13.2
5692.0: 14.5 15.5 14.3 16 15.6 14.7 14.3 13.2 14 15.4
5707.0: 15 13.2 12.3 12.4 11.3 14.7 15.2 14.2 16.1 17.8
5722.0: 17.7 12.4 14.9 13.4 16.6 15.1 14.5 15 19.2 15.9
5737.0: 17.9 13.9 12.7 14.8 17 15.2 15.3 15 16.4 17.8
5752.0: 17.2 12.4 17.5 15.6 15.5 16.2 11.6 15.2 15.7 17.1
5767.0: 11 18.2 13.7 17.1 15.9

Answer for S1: 1.35 A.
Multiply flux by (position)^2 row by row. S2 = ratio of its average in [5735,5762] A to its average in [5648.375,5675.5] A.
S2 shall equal 1.11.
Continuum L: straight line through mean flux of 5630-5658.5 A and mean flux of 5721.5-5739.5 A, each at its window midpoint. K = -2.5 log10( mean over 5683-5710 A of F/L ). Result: 0.06 mag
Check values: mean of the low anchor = 14.2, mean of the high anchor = 15.5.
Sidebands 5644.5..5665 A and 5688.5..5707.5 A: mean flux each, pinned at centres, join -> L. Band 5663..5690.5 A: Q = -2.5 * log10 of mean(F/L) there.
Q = 0.04 mag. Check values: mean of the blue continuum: 14.9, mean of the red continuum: 14.5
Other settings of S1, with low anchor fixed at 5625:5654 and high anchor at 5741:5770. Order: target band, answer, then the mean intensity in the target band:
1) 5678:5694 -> 0.6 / 14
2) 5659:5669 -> 0.2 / 14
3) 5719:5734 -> -0.4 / 15.5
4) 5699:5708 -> 0.3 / 14.4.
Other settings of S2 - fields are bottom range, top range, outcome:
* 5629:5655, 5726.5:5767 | 1.14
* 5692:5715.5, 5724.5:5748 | 1.10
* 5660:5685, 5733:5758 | 1.11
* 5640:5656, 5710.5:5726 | 1.06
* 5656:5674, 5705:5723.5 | 1.01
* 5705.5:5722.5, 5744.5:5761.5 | 1.08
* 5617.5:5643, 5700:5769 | 1.10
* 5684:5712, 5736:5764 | 1.11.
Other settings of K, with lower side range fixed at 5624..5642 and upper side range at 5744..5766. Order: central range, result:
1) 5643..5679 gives -0.03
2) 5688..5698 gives 0.01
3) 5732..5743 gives -0.03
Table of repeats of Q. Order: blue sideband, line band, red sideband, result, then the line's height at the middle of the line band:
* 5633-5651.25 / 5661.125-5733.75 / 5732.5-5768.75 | 0.03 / 14.9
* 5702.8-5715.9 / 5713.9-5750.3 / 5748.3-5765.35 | -0.07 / 14.6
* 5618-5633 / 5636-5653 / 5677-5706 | 0.02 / 14.4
